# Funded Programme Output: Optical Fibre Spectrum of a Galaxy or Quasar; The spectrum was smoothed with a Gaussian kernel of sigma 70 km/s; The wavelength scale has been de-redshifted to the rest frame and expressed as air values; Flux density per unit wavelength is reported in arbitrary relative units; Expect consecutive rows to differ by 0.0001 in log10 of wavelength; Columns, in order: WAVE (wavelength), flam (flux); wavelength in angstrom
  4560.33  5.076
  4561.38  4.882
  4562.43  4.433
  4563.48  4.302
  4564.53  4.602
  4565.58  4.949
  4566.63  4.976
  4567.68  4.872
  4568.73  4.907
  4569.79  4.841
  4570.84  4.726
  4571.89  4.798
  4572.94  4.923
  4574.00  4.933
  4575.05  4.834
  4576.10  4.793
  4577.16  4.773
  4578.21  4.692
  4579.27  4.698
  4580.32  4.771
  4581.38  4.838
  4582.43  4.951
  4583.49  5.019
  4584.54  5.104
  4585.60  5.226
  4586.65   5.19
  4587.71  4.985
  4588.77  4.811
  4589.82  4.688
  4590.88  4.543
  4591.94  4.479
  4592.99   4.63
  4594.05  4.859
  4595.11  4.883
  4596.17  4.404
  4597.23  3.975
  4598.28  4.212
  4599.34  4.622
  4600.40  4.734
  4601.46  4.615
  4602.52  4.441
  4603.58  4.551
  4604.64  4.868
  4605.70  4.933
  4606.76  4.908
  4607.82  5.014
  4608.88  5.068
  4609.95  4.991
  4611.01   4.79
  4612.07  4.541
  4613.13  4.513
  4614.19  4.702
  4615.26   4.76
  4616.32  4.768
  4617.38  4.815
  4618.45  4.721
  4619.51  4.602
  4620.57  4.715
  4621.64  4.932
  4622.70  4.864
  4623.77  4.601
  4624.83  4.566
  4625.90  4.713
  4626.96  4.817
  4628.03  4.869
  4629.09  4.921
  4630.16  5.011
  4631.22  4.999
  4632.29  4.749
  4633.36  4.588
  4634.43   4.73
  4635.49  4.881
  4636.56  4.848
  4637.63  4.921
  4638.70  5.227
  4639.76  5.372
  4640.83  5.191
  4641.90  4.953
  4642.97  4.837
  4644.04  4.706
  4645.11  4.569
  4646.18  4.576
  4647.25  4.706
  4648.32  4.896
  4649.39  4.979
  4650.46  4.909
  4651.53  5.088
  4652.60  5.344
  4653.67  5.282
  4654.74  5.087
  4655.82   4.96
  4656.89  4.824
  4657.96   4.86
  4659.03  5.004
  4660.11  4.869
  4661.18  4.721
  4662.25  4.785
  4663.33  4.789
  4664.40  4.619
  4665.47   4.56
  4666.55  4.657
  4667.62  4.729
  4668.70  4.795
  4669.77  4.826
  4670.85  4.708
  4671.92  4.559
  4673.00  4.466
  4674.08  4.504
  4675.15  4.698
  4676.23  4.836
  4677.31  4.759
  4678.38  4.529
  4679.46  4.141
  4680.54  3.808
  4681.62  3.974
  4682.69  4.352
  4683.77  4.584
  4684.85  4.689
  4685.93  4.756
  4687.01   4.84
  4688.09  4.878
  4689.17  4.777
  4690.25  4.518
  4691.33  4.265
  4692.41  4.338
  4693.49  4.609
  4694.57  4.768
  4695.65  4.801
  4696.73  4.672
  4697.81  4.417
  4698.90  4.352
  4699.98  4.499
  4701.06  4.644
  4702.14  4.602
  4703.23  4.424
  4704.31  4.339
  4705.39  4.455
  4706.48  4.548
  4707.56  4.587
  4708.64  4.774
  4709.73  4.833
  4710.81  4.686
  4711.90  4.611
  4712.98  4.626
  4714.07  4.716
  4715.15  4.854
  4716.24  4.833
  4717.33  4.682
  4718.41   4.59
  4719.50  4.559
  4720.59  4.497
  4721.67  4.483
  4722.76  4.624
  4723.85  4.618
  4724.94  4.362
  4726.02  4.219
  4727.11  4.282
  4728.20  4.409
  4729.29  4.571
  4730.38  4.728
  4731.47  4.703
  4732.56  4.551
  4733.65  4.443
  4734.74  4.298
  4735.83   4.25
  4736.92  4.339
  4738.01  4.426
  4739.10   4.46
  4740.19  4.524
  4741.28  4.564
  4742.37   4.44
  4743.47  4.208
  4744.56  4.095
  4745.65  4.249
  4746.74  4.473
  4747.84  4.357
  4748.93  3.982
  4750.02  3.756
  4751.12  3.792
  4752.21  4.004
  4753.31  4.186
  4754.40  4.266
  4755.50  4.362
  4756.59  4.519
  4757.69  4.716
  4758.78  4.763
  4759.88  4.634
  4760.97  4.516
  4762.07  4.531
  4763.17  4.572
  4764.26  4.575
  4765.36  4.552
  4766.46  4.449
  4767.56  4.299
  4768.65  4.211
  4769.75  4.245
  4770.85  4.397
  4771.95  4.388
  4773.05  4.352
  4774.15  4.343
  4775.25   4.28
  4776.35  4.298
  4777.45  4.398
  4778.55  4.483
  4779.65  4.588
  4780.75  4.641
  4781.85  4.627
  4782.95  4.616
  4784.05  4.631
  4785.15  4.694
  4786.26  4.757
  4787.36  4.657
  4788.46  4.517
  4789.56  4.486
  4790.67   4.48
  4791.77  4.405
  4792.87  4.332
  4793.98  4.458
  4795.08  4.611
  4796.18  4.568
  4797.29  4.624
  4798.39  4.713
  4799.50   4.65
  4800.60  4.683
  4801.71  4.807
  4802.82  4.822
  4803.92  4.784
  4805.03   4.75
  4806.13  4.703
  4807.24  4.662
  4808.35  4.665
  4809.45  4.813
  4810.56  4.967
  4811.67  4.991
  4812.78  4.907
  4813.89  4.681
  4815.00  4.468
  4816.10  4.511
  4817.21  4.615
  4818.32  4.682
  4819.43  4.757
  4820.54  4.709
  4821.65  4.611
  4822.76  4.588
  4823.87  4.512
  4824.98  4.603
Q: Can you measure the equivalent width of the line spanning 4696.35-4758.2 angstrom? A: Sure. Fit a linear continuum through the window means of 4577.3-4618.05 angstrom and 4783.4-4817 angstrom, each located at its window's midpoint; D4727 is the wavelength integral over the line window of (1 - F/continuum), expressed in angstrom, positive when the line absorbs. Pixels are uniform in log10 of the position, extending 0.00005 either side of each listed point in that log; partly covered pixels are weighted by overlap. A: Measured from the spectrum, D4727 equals 3.13 angstrom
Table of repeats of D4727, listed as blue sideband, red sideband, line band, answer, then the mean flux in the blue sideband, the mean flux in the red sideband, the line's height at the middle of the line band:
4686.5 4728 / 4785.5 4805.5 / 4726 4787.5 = 2.48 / 4.58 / 4.62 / 4.6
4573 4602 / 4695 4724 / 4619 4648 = -0.84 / 4.75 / 4.6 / 4.7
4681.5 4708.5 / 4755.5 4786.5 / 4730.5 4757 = 1.25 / 4.56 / 4.5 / 4.52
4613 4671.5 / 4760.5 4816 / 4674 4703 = 1.31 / 4.84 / 4.57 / 4.75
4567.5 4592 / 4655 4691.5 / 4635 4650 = -0.61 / 4.86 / 4.64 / 4.71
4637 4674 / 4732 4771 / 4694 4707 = 0.23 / 4.86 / 4.36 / 4.63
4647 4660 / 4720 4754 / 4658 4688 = 1.40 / 5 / 4.35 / 4.85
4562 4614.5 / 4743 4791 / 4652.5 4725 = -1.25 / 4.76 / 4.41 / 4.56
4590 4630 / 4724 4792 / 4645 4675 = -1.32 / 4.7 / 4.42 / 4.61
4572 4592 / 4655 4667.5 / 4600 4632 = 0.35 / 4.86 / 4.79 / 4.83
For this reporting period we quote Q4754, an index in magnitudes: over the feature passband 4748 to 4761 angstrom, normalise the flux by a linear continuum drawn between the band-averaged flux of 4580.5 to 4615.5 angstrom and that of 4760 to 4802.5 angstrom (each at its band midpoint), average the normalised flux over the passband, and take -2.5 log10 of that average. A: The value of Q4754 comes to 0.06 mag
